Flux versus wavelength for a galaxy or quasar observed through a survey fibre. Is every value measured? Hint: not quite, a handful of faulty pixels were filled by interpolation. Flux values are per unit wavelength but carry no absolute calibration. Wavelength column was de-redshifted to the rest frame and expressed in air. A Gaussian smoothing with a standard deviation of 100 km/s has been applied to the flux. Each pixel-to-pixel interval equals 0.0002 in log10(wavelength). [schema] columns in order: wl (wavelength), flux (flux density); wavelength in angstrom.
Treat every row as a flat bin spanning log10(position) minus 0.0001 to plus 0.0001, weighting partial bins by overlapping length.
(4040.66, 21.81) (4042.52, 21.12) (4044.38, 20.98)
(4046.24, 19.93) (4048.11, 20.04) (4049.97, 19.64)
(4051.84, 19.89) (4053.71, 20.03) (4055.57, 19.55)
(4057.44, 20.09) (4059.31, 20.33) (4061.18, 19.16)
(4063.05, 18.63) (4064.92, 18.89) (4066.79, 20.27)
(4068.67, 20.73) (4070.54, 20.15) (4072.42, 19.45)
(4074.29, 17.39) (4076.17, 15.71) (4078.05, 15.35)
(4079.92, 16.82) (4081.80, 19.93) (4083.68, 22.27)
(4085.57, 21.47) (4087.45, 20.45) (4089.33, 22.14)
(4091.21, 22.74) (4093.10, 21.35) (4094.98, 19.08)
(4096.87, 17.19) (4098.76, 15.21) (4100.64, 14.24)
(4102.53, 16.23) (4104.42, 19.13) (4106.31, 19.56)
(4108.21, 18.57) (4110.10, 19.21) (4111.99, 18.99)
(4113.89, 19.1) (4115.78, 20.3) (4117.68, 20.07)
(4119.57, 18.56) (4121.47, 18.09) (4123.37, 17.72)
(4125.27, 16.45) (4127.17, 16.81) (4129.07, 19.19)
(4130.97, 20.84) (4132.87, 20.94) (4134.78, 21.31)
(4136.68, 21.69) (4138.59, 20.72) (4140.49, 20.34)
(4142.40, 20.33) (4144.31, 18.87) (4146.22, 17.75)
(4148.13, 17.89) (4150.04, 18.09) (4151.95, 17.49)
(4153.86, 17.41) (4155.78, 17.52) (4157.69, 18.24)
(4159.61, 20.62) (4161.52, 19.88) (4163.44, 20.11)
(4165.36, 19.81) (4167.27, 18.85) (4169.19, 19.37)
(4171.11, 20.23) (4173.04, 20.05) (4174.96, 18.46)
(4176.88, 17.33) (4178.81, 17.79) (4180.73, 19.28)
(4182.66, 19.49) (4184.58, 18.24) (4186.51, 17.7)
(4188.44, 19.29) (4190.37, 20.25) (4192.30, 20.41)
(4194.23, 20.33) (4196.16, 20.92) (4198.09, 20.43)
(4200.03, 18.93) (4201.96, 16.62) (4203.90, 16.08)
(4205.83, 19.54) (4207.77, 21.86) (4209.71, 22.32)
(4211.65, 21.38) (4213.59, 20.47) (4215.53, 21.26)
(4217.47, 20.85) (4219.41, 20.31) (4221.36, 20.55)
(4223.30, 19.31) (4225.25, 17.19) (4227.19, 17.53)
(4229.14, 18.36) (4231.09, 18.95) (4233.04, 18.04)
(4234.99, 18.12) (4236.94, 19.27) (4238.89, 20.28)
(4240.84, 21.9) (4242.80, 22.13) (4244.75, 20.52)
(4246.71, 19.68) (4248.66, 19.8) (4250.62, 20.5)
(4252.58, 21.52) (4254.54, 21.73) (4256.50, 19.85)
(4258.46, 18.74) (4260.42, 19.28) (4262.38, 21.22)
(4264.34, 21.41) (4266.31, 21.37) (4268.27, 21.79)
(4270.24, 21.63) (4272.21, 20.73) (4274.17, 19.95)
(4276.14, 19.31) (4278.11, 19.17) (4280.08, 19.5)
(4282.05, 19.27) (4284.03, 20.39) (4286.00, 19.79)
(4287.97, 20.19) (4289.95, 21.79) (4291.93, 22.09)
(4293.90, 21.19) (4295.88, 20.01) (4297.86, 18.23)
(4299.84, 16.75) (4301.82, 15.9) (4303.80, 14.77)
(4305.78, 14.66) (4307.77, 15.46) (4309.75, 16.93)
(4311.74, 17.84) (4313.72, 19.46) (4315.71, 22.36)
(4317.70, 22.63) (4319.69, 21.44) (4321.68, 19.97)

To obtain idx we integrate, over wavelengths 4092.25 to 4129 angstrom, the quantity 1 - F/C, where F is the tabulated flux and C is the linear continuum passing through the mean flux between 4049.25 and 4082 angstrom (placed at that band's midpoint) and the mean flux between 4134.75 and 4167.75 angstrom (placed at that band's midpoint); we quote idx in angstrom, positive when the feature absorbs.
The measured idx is 1.71 angstrom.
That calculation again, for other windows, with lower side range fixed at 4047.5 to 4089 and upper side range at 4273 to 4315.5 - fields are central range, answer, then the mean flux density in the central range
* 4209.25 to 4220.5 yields -1.2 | 21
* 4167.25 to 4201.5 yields -0.3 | 19.3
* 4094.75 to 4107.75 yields 1.4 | 17.2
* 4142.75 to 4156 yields 0.8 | 18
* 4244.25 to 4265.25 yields -1.7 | 20.4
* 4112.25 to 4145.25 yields -0.4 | 19.5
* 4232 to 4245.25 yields -0.8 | 20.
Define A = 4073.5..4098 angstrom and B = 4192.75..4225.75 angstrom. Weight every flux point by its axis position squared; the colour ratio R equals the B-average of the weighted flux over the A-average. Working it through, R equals 1.1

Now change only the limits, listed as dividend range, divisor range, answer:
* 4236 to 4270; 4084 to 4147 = 1.15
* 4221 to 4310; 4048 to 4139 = 1.10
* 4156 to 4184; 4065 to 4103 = 1.06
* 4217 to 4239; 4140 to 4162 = 1.06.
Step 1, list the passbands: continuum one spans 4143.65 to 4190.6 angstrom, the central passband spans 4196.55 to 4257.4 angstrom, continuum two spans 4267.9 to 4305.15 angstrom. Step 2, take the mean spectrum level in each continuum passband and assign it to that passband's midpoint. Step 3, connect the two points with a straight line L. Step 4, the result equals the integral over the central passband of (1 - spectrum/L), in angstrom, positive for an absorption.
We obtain -2.3 angstrom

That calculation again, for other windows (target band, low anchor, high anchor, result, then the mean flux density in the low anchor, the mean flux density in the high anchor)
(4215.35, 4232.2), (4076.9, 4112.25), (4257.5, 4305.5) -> 0.2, 18.9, 19.7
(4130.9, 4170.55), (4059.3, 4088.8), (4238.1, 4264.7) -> 0.8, 19.2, 20.6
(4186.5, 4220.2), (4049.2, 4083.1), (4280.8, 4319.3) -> -1.8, 19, 19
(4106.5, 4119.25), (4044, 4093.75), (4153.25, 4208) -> 0.1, 19.7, 19.1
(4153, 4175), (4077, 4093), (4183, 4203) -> 0.3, 20.2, 19.3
